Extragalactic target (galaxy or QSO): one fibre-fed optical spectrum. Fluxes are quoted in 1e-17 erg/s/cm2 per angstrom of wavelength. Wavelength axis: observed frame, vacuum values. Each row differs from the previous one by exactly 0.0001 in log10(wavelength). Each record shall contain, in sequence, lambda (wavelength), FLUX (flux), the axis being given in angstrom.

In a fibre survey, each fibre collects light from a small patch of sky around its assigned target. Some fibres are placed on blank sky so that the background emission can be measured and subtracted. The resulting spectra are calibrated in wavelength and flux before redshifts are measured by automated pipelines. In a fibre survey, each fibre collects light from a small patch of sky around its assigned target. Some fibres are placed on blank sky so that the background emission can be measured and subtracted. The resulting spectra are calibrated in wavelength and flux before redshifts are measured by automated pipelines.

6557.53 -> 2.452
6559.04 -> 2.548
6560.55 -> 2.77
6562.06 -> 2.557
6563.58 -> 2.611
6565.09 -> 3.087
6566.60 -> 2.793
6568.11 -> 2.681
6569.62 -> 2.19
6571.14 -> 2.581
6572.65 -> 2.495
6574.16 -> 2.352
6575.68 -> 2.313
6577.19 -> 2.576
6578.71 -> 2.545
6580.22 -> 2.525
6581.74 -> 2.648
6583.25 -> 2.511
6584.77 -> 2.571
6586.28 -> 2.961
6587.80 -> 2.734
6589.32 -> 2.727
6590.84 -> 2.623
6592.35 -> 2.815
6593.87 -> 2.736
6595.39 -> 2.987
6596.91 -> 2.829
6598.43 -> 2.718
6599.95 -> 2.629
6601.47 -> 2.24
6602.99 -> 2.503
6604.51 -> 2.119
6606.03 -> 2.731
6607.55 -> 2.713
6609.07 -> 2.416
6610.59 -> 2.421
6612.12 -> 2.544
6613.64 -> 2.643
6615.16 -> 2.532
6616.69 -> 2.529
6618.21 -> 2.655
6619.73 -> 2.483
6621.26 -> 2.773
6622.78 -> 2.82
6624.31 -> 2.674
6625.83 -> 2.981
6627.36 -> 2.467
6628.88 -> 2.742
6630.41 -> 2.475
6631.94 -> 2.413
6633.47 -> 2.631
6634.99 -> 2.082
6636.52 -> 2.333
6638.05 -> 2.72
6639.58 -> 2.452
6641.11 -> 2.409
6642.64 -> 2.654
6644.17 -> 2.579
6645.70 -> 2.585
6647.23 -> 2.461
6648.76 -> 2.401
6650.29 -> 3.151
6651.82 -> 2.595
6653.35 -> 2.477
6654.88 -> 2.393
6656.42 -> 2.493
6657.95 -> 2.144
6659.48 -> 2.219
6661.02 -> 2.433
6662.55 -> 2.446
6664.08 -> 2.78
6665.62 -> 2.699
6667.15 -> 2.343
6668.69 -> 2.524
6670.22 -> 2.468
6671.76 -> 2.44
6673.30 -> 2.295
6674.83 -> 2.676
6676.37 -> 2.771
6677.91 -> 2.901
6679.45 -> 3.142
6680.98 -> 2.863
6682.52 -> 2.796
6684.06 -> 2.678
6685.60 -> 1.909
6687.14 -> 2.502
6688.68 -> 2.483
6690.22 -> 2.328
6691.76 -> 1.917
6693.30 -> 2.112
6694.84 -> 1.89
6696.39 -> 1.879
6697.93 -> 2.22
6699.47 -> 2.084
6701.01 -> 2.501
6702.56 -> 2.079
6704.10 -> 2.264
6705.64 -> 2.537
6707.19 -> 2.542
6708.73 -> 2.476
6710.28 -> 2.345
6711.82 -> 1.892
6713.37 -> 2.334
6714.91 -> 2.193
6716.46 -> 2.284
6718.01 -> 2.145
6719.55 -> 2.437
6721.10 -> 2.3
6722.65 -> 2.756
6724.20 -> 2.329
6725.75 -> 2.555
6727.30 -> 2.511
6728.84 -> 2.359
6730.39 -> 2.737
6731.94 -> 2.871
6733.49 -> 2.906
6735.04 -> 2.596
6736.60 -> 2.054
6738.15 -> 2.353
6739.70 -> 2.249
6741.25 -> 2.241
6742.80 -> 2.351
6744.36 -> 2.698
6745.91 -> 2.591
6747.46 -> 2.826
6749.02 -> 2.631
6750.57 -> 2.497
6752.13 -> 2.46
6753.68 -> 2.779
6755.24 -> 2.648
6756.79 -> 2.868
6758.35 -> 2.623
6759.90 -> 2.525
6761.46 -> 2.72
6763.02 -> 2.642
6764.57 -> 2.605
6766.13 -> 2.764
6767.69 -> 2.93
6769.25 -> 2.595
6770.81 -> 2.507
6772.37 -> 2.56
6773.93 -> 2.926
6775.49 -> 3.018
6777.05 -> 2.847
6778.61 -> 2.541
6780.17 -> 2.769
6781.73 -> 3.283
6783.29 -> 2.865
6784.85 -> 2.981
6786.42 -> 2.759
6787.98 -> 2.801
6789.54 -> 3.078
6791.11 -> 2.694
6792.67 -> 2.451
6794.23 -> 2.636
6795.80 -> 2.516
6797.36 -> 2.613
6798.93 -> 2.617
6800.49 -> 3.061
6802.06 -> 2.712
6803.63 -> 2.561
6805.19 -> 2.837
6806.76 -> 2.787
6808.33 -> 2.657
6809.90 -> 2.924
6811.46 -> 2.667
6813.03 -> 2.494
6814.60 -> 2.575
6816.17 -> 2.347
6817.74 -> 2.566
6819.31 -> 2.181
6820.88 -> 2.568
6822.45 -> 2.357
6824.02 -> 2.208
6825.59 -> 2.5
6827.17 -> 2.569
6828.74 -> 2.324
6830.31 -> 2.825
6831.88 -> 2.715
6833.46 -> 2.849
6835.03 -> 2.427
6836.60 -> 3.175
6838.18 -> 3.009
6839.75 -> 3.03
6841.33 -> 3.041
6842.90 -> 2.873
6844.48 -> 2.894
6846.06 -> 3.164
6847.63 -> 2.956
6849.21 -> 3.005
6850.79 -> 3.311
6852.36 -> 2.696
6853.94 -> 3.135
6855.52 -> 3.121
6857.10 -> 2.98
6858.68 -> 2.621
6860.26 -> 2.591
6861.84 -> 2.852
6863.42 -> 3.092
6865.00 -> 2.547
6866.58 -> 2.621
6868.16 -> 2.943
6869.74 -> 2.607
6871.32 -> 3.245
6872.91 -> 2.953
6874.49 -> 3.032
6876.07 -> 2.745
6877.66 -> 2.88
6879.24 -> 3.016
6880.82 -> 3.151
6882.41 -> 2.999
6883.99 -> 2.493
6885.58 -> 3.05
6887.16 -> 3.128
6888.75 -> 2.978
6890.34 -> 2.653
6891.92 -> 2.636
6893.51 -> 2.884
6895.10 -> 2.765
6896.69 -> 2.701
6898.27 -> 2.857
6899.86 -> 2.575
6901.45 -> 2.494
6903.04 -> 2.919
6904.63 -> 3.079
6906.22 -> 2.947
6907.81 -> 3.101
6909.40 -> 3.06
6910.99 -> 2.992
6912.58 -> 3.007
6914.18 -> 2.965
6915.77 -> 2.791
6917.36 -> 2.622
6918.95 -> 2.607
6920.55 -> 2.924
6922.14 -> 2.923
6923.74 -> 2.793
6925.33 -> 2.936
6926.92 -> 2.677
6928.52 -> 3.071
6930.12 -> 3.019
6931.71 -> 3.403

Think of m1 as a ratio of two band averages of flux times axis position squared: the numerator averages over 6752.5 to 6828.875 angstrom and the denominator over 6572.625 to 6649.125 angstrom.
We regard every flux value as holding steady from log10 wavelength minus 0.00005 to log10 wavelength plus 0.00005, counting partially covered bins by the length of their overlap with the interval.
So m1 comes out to 1.1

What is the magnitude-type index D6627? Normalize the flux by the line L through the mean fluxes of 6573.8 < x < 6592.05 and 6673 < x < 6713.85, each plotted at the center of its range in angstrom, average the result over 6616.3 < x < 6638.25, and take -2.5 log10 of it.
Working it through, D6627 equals -0.03 mag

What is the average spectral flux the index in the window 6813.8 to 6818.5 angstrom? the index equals 2.49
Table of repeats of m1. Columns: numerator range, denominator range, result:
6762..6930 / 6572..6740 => 1.18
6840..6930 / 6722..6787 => 1.13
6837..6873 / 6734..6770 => 1.17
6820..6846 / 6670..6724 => 1.19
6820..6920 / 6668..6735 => 1.23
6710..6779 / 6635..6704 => 1.06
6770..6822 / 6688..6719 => 1.25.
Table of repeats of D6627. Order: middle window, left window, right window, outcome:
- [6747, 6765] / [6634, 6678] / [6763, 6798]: 0.02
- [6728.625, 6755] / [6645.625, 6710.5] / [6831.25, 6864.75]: 0.03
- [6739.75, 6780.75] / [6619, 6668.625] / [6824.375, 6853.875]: 0.03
